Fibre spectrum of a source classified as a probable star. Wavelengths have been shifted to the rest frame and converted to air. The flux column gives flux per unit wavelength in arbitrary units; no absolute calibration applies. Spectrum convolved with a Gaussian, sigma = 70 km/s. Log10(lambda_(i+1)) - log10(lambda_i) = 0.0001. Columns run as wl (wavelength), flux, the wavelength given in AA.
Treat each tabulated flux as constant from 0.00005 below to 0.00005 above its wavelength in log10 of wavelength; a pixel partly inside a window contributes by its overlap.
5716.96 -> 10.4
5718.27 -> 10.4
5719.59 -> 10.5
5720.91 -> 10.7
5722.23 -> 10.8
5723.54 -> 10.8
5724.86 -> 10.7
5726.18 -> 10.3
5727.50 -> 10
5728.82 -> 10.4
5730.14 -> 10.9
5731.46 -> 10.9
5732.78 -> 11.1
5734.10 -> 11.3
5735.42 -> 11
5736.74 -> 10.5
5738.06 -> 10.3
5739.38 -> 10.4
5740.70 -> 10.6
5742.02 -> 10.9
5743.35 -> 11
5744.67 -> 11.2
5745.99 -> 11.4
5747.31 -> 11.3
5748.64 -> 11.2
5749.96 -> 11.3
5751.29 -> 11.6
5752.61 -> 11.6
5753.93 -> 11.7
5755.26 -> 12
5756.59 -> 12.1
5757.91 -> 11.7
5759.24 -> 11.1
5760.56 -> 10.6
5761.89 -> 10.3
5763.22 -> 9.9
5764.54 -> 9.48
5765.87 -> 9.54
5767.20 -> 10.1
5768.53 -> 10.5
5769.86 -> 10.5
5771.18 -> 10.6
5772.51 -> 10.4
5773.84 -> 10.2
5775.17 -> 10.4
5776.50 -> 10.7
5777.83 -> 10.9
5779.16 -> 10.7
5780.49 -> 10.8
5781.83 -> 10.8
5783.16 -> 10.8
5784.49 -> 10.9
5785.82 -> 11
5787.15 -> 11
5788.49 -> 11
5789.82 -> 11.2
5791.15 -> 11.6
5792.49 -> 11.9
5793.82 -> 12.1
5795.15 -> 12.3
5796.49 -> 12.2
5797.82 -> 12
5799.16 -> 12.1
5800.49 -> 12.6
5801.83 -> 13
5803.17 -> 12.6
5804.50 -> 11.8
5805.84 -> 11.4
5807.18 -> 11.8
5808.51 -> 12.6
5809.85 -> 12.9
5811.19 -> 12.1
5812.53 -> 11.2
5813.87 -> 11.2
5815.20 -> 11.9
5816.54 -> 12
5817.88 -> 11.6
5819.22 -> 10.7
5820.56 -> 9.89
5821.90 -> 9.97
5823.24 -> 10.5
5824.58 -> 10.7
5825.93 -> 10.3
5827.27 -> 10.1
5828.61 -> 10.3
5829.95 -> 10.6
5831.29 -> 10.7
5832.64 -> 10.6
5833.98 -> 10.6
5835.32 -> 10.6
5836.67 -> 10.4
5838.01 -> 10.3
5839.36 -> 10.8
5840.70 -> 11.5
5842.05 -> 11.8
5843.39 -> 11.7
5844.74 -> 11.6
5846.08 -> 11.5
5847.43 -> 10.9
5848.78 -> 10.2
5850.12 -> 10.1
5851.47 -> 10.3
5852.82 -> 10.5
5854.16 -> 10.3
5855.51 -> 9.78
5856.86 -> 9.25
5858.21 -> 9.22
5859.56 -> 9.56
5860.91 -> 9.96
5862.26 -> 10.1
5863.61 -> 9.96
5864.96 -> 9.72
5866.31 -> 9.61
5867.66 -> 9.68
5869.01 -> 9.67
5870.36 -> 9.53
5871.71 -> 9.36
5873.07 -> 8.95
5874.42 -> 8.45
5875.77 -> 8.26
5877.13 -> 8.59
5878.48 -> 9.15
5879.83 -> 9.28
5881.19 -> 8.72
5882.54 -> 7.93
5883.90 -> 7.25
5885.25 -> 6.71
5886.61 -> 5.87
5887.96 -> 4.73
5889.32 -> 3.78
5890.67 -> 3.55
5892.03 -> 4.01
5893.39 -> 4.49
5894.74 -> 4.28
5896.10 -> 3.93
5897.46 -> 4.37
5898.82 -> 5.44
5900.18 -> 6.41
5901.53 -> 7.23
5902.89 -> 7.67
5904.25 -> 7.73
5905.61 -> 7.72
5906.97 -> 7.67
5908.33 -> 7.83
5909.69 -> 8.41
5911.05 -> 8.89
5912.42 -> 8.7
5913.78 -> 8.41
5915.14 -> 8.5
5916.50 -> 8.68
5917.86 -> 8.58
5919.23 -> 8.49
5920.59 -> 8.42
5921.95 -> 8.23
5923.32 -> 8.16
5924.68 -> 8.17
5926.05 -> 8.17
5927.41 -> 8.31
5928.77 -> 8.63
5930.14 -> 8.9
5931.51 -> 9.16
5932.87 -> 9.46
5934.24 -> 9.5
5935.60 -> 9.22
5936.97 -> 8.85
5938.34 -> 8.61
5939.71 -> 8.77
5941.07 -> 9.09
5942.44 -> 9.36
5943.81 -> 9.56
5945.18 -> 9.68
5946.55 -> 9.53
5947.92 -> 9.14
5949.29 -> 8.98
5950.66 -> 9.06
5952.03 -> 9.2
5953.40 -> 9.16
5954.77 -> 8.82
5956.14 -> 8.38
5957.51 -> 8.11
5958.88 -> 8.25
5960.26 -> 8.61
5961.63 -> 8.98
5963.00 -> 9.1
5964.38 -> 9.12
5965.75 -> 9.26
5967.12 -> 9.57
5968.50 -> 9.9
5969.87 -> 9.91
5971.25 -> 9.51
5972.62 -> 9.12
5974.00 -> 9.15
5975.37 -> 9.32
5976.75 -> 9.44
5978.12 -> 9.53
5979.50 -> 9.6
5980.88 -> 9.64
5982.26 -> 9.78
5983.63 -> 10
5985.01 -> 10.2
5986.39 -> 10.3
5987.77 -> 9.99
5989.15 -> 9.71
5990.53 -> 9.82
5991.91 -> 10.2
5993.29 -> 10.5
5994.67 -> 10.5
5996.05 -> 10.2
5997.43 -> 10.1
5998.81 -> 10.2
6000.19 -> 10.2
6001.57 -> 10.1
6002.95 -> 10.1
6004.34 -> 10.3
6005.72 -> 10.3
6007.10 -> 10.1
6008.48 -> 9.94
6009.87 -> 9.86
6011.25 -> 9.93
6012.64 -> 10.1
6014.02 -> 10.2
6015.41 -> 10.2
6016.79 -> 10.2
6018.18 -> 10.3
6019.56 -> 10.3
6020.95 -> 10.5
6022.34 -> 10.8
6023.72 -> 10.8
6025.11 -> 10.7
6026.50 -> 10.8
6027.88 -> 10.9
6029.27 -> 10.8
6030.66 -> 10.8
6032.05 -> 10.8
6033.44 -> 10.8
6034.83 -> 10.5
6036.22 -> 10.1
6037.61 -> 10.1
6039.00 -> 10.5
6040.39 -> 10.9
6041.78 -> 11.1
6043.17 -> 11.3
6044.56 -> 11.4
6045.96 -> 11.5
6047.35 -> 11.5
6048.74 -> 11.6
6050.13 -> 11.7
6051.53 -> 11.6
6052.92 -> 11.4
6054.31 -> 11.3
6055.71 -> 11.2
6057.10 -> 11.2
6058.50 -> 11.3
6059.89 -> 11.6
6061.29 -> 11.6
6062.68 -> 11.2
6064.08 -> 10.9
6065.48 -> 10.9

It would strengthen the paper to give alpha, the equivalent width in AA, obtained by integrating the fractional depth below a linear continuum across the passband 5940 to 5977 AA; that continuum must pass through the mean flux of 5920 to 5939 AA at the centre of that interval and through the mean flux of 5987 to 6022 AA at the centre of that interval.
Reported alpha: 0.4 AA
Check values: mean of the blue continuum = 8.7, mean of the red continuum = 10.2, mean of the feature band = 9.15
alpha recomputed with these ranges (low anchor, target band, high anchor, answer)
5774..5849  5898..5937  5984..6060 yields 9.6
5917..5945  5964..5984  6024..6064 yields 0.3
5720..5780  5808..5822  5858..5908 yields -3.5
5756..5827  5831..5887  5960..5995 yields 4.6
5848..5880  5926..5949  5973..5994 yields 1.5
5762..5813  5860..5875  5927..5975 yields 0.9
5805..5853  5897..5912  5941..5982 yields 4.0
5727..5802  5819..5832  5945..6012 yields 0.3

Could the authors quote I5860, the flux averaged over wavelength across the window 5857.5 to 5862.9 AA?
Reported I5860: 9.7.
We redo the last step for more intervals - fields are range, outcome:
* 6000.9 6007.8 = 10.2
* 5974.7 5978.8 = 9.44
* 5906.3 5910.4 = 7.98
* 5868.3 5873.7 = 9.38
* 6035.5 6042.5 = 10.5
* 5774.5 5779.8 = 10.7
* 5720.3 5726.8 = 10.7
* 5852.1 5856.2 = 10.2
